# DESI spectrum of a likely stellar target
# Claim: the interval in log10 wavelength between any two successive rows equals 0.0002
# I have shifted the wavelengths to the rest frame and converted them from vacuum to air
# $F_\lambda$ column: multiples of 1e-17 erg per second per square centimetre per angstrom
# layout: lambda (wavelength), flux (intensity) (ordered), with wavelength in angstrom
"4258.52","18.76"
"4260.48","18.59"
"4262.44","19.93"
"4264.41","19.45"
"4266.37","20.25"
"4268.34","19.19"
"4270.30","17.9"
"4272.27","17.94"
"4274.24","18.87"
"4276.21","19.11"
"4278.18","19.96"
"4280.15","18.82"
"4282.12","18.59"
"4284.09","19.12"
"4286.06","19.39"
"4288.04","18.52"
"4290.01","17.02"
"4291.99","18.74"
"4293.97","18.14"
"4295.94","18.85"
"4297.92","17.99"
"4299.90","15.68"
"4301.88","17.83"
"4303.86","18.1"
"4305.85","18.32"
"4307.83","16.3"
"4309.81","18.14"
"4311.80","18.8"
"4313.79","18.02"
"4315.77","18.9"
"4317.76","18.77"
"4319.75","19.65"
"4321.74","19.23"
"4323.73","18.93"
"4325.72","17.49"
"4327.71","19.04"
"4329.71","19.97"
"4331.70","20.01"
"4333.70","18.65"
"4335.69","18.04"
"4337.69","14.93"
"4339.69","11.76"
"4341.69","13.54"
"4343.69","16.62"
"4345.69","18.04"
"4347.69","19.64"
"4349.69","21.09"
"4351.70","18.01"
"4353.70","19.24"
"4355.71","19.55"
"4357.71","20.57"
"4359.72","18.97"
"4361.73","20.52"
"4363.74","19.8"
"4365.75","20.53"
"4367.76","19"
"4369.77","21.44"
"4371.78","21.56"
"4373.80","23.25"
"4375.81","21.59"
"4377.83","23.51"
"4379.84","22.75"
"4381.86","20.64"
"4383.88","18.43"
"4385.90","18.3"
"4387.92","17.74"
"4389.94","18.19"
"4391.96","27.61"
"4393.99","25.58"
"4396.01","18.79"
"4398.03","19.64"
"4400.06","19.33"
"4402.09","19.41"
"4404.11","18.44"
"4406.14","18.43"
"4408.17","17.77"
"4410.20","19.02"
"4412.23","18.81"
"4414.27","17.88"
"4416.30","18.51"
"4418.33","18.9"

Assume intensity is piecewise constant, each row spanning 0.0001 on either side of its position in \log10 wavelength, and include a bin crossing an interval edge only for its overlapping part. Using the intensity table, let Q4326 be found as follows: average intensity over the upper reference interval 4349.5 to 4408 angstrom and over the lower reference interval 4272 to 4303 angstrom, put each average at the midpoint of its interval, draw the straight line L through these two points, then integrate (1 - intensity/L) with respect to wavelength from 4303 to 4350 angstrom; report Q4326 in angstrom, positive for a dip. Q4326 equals 3.1 angstrom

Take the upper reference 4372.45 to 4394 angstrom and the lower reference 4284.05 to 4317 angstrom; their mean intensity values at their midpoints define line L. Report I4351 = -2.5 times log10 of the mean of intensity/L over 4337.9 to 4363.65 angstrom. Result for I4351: 0.12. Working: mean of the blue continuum 18.1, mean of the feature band 18.1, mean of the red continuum 21.4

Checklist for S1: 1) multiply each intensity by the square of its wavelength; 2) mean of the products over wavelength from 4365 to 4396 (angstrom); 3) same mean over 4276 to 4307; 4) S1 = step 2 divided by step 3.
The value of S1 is 1.21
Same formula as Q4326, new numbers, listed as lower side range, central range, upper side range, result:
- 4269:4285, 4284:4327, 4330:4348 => -0.9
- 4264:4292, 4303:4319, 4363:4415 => 0.9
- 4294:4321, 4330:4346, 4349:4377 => 2.3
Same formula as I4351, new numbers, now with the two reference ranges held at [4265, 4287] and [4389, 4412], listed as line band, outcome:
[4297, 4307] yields 0.101 mag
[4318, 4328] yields 0.034 mag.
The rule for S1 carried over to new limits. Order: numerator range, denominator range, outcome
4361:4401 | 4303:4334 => 1.15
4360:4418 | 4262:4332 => 1.13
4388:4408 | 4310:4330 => 1.12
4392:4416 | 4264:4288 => 1.10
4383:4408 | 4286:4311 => 1.17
